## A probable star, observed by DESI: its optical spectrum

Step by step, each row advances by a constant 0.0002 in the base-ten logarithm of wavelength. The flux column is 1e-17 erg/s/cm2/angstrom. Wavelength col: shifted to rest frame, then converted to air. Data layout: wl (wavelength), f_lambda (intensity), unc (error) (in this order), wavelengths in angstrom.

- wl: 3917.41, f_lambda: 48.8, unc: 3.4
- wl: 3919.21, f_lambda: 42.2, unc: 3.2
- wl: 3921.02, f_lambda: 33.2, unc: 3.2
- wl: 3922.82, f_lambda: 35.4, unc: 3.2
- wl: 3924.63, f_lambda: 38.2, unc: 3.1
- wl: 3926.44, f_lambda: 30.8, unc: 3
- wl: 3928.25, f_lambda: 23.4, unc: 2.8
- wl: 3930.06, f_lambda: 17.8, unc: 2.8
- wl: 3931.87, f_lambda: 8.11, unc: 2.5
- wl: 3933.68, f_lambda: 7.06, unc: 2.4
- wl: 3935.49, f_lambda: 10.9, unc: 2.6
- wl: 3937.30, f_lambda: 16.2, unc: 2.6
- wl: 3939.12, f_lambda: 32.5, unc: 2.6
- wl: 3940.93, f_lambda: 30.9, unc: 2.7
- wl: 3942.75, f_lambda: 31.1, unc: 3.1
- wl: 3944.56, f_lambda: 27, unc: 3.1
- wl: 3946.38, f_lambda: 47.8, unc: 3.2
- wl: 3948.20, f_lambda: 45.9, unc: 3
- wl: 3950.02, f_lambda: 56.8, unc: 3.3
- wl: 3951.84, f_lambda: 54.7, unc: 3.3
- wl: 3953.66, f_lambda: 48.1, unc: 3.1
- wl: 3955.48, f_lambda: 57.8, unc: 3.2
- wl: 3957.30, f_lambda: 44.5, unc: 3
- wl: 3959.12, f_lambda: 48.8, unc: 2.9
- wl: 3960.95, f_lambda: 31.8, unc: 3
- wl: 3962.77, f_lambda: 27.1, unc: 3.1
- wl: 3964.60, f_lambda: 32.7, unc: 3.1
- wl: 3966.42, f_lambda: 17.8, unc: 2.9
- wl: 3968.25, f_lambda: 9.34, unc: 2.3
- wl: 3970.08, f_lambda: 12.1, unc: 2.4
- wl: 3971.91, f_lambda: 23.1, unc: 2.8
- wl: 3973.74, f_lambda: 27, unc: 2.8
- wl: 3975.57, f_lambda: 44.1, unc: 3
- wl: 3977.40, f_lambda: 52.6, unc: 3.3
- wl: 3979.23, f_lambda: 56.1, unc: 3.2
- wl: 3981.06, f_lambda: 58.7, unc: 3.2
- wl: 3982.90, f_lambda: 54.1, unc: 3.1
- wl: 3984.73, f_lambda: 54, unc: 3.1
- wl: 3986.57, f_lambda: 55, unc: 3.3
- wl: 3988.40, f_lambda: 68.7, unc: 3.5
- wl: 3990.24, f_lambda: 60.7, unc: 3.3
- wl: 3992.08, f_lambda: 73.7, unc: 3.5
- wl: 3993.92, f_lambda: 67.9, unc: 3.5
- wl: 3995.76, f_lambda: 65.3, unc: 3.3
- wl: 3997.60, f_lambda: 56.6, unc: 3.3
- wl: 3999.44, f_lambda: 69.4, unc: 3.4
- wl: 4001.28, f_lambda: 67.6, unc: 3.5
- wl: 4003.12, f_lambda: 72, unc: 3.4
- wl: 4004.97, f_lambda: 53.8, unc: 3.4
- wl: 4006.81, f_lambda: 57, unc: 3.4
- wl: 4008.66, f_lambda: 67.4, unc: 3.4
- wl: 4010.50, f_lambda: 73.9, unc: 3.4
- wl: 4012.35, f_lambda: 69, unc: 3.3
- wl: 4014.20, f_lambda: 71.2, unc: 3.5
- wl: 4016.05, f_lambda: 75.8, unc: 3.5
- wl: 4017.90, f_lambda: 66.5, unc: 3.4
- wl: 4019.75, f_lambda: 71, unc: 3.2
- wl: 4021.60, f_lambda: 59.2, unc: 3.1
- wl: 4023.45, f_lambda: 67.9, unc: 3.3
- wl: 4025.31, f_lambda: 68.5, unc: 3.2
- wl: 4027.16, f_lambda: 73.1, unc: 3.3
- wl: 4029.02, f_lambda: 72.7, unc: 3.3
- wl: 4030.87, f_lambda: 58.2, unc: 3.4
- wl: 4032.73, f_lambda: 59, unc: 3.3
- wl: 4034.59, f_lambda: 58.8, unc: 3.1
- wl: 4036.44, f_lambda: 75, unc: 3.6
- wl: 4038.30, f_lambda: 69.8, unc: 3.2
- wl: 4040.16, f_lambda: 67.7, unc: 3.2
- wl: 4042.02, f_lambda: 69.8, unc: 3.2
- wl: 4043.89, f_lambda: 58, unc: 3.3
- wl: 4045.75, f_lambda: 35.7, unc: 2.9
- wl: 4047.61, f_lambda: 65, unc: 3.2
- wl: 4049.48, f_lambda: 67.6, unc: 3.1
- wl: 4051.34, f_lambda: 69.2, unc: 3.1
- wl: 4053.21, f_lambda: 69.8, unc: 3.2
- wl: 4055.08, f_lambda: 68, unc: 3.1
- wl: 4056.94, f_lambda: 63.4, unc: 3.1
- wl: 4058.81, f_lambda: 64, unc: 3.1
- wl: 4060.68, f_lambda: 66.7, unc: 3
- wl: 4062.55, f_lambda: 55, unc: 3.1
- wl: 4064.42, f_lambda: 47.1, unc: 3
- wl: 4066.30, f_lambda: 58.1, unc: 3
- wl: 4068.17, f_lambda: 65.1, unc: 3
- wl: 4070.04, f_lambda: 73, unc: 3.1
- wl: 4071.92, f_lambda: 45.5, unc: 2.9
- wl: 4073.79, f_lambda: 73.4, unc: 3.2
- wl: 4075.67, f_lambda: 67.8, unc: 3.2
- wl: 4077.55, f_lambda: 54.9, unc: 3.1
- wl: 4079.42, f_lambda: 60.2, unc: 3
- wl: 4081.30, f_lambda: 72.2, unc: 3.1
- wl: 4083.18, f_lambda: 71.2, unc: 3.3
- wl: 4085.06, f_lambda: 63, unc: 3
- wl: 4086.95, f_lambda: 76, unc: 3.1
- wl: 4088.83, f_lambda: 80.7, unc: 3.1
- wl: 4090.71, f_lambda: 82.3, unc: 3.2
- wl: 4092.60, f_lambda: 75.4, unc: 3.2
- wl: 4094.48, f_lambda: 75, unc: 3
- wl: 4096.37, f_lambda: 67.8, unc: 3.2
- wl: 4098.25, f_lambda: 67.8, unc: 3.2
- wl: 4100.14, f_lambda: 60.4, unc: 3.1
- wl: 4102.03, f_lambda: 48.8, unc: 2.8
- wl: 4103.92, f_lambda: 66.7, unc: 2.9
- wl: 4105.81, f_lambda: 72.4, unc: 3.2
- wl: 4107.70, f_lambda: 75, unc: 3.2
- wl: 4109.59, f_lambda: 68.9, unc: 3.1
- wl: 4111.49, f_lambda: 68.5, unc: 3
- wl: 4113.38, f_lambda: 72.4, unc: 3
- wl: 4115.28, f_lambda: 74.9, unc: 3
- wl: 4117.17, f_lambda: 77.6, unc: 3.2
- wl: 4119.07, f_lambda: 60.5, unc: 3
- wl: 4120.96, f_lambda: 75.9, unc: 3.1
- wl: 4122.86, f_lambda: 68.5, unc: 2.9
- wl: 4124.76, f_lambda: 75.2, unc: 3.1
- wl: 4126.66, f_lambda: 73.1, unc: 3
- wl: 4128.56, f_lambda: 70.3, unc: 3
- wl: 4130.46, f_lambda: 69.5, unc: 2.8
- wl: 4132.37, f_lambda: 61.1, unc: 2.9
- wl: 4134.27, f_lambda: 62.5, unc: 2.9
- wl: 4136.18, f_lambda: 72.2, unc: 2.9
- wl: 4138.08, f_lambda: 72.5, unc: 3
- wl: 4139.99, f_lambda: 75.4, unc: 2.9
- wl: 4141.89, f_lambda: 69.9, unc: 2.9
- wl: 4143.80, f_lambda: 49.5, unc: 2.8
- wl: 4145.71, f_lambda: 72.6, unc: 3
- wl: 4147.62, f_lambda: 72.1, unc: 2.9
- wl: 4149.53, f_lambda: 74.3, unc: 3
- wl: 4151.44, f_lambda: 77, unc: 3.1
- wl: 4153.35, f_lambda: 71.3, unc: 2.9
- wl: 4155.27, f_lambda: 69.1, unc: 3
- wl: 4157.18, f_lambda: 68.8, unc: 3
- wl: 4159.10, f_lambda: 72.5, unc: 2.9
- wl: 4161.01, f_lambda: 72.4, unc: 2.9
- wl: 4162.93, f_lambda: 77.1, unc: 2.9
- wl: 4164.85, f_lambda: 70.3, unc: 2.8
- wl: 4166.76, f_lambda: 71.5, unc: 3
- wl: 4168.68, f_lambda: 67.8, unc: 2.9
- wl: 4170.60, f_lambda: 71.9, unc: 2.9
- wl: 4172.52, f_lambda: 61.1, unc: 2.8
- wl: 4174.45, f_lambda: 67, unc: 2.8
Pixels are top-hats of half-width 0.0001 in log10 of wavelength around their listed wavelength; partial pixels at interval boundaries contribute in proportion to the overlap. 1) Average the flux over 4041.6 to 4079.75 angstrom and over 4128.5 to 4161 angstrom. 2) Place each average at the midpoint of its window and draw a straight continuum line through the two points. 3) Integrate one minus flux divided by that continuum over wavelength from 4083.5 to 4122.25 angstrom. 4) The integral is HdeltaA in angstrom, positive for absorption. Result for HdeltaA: -2.9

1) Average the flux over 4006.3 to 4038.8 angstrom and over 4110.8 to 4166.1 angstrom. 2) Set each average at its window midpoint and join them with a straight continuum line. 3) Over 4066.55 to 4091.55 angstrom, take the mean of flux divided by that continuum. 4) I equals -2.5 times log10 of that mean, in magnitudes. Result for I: 0.02 mag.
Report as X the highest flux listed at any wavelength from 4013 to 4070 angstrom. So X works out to 75.8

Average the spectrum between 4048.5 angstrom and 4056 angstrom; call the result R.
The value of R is 68.6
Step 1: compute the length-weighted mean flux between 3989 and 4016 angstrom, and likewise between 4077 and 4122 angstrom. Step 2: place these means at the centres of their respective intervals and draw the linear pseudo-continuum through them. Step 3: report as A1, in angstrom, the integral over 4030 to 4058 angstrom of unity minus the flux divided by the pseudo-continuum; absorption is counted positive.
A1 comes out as 1.7 angstrom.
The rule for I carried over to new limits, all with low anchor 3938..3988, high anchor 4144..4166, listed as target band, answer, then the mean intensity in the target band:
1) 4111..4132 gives -0.08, 71.3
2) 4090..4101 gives -0.15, 71.3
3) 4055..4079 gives -0.08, 61.5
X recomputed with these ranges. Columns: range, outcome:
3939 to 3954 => 56.8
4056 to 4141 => 82.3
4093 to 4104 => 75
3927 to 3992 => 68.7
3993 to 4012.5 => 73.9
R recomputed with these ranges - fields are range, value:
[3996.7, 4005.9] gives 63.9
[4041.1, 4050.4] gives 59.1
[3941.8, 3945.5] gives 29.2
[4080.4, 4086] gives 68.8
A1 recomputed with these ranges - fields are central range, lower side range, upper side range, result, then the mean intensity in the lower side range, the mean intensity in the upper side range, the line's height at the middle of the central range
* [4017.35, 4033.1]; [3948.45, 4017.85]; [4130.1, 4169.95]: -2.7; 52.5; 70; 56.9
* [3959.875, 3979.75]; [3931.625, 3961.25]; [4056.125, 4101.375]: 5.5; 36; 66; 41.3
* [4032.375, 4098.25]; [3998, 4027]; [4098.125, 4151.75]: 2.5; 67.3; 69.1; 68.1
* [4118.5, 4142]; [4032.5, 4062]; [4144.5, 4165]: 0.2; 64.2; 72.3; 70.4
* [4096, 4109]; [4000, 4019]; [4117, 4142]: 0.7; 67.5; 70.1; 69.5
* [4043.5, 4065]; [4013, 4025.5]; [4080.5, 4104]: 2.5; 68.6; 69.9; 69.2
